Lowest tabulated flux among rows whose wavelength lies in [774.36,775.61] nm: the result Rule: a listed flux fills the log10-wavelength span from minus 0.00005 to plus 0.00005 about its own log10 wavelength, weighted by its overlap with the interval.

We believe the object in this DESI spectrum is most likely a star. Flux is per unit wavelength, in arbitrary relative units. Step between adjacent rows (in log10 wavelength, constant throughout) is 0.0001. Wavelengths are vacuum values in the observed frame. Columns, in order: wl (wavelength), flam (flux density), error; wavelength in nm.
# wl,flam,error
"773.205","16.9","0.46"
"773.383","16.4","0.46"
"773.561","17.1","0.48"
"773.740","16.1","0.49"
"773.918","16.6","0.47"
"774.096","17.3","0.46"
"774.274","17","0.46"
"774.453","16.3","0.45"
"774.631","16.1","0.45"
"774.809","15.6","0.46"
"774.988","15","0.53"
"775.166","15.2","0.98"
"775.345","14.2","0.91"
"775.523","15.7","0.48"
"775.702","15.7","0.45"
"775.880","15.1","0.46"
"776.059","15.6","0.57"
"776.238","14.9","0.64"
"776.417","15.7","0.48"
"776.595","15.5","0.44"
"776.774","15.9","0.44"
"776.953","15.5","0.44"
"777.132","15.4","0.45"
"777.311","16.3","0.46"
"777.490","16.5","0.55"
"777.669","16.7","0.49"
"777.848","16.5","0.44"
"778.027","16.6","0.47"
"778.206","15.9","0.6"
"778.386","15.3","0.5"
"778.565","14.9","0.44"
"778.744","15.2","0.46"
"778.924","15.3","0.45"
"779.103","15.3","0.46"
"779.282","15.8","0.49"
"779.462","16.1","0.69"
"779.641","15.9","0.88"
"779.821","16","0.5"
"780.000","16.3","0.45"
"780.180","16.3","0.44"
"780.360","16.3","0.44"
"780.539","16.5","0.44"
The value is 14.2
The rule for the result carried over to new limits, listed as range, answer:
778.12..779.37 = 14.9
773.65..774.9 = 15.6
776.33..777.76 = 15.4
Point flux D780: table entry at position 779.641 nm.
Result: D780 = 15.9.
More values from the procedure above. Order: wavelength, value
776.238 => 14.9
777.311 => 16.3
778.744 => 15.2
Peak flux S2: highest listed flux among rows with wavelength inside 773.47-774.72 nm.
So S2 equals 17.3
